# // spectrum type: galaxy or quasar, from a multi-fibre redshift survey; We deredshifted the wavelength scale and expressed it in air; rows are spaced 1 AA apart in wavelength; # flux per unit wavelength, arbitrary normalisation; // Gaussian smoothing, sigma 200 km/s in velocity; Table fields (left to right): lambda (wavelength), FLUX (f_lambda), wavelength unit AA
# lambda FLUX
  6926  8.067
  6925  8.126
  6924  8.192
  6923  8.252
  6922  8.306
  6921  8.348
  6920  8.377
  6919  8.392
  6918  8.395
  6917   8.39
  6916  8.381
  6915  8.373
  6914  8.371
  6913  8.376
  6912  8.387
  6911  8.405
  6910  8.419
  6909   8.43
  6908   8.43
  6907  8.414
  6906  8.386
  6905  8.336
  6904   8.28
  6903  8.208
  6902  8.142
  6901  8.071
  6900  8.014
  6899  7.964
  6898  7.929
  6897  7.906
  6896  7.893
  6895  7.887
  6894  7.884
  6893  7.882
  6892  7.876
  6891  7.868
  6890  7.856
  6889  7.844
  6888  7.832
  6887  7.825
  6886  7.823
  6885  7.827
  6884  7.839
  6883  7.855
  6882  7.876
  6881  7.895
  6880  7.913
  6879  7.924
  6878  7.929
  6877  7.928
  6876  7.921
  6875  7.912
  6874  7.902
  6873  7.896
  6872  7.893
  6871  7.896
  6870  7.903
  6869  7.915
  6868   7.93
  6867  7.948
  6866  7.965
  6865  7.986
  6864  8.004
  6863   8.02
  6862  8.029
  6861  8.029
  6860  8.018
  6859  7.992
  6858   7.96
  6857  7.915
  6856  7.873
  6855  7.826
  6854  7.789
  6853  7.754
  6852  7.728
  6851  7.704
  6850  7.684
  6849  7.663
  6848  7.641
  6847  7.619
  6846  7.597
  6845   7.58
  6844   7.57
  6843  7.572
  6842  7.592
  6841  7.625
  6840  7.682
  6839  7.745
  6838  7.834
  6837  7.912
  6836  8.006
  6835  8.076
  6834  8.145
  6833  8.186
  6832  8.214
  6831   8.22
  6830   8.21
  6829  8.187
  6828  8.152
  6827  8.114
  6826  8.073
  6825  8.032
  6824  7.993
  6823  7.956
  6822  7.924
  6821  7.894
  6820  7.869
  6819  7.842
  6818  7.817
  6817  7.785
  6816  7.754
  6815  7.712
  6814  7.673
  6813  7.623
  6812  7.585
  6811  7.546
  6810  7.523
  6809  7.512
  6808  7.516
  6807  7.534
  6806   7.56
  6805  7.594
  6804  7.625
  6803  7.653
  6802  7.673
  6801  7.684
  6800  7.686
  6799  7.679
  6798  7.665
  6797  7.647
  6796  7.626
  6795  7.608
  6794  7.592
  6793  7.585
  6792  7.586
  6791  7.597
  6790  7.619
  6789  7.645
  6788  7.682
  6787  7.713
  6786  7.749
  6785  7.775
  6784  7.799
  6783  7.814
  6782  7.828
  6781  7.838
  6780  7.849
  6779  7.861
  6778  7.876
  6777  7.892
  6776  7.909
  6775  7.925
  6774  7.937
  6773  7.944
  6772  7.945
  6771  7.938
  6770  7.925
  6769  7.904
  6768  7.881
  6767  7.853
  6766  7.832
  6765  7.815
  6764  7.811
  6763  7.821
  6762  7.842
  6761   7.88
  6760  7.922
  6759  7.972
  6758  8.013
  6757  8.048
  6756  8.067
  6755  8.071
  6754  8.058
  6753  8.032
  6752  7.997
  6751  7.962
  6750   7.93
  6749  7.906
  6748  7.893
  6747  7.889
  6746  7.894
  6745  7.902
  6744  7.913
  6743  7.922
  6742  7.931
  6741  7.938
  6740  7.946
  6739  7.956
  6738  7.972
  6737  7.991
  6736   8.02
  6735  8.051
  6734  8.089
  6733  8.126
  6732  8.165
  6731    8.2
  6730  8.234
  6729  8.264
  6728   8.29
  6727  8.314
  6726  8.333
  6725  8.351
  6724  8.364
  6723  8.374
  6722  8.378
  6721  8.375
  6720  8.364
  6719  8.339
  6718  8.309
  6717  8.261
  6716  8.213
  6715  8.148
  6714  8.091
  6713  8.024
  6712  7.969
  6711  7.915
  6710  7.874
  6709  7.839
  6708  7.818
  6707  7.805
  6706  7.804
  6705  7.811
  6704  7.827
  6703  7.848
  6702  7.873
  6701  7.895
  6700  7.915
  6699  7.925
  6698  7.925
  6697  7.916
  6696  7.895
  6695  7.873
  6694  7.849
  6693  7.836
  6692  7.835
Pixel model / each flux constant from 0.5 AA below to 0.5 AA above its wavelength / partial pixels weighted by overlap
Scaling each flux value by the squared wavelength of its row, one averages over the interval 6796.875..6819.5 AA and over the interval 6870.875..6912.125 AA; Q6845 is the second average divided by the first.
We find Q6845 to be 1.1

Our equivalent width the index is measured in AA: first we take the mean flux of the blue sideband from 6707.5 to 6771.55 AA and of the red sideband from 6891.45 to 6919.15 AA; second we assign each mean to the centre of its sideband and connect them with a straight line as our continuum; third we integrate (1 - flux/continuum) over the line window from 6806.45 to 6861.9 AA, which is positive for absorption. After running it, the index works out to 2.1 AA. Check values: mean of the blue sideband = 8.04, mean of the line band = 7.83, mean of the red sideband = 8.2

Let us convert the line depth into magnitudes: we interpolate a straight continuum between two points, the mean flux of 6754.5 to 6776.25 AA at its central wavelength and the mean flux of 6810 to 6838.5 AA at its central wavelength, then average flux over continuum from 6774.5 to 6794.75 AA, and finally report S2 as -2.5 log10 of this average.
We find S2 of 0.02 mag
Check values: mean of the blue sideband 7.92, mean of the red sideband 7.93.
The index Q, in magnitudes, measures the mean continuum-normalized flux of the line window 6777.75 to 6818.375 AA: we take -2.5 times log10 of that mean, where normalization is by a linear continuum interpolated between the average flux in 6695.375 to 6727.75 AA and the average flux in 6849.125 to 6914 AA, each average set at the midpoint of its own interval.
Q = 0.05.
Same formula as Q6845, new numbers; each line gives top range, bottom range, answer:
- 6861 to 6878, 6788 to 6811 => 1.07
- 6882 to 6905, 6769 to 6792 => 1.05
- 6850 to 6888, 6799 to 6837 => 1.02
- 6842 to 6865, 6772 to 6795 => 1.02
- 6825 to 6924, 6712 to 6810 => 1.04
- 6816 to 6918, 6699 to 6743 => 1.03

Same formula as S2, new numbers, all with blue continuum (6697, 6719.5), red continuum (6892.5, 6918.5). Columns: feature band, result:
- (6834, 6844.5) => 0.05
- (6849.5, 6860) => 0.04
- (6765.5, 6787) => 0.03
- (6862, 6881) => 0.03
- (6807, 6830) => 0.04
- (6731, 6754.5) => 0.00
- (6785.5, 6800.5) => 0.06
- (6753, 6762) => 0.00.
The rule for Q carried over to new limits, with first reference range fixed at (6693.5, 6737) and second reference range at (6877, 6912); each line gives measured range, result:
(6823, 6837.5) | -0.01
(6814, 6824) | 0.03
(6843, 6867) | 0.03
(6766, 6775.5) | 0.02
